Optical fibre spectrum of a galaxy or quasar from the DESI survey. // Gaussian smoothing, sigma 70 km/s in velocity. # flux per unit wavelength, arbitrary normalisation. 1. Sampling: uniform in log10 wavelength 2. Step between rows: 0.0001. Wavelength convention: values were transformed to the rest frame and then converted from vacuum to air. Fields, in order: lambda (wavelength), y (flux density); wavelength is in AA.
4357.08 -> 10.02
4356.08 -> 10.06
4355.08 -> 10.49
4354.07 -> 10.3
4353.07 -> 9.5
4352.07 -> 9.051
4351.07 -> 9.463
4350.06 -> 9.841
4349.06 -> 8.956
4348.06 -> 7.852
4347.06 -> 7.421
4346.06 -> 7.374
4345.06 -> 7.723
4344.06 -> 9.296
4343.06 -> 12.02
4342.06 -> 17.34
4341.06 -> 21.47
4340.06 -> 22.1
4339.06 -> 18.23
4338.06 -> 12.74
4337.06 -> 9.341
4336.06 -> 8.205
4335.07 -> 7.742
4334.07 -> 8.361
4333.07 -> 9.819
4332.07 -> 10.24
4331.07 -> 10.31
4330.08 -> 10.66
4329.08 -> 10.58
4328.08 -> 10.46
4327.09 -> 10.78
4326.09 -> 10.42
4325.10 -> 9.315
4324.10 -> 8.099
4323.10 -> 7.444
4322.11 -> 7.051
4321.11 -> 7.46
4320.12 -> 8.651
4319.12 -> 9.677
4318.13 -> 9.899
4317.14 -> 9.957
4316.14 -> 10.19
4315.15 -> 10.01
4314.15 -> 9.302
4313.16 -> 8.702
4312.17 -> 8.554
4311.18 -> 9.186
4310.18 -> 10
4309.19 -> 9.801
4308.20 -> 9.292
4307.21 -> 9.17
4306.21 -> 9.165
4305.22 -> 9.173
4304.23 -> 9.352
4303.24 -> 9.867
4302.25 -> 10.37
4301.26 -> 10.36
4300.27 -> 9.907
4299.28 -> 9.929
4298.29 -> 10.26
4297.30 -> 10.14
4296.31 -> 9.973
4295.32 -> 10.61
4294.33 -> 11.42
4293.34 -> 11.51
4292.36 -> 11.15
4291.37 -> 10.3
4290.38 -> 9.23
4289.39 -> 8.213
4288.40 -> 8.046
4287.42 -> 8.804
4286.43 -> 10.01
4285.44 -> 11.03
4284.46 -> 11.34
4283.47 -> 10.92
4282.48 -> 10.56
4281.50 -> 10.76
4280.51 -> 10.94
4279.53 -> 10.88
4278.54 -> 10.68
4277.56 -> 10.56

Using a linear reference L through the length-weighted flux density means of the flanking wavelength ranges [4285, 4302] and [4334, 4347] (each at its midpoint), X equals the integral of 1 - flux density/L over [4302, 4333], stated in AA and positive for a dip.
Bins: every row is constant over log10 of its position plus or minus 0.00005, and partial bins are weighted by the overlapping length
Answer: 5.0 AA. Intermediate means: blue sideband 10.1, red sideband 12.4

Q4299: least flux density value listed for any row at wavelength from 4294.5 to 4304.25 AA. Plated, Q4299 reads 9.352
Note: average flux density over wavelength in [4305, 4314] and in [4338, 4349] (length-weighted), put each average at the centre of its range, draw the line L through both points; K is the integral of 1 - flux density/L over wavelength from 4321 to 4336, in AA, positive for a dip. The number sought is 2.7 AA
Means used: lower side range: 9.23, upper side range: 12.9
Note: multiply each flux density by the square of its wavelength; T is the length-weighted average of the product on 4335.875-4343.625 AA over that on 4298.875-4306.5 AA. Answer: 1.60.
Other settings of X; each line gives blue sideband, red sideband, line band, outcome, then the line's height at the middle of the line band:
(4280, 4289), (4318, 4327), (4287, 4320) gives -0.9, 9.48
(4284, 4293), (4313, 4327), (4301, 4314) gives -0.1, 9.37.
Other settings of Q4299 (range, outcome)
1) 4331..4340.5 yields 7.742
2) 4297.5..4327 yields 7.051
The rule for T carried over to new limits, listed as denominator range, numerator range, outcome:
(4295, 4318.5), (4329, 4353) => 1.16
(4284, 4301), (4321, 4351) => 1.07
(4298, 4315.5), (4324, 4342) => 1.25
